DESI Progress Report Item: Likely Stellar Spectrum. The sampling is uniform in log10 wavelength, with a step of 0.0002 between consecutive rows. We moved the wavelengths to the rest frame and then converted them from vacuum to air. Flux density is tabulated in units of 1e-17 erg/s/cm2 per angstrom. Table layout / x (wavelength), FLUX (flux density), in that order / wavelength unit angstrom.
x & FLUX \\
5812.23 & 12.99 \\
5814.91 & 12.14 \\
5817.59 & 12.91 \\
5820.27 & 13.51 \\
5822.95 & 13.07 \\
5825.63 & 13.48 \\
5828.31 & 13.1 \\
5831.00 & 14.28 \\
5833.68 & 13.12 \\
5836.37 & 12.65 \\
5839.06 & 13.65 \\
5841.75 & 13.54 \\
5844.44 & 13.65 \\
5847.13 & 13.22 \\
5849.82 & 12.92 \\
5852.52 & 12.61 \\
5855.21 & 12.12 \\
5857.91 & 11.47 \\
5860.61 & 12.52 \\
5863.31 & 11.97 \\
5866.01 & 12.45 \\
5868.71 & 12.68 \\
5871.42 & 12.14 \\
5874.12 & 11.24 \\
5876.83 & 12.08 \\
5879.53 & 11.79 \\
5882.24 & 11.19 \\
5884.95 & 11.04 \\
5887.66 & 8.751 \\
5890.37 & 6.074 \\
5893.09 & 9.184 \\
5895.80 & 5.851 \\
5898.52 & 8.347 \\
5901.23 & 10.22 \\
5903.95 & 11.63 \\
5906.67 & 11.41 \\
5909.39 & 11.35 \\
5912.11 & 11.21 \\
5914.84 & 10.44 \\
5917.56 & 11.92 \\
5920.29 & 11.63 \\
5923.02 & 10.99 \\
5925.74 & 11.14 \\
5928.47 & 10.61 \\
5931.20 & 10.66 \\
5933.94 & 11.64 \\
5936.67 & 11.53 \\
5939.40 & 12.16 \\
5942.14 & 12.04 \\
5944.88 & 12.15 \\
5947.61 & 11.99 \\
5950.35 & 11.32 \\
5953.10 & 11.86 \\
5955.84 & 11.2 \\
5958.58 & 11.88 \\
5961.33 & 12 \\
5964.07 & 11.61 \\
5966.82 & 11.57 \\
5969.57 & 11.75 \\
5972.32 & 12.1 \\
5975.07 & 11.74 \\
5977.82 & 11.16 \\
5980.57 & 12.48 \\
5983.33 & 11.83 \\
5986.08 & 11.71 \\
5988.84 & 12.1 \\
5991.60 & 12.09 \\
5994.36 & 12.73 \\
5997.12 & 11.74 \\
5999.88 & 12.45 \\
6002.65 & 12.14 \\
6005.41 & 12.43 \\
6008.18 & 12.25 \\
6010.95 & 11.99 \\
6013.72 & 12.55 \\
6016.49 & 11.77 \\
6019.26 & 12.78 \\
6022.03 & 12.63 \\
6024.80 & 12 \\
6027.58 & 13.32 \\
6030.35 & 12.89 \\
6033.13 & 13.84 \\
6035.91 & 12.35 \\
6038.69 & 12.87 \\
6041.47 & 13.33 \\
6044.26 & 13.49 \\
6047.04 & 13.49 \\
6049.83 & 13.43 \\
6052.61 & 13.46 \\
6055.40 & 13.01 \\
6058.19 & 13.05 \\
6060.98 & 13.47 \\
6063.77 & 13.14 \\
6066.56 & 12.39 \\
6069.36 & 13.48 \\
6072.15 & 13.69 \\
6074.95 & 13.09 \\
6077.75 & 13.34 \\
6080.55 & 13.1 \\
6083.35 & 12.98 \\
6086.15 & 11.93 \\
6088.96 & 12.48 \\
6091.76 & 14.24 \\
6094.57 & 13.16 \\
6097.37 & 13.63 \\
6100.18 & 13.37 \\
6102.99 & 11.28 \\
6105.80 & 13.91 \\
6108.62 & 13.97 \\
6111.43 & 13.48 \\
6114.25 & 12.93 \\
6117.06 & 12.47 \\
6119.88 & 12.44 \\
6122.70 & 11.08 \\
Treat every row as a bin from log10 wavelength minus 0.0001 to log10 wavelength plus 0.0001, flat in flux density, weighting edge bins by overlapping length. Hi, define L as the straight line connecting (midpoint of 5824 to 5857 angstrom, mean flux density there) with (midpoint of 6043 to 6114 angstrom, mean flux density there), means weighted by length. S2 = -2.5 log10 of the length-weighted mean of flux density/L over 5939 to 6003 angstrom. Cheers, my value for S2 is 0.11 mag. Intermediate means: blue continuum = 13.2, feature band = 11.9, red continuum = 13.2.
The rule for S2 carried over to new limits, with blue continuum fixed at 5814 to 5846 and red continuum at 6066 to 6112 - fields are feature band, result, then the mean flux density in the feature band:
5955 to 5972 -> 0.131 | 11.7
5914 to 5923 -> 0.169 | 11.3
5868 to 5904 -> 0.299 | 10.1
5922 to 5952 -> 0.153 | 11.5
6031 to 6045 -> 0.003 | 13.1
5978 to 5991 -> 0.108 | 12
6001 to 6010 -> 0.080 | 12.3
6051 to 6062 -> -0.006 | 13.2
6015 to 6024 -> 0.069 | 12.4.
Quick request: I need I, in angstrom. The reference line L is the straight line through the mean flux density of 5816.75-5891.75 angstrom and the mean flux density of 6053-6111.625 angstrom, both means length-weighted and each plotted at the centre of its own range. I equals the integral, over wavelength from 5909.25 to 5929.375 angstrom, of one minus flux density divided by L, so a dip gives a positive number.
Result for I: 2.2 angstrom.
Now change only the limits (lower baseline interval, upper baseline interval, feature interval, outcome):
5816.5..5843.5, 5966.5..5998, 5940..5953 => 0.4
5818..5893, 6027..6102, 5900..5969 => 6.1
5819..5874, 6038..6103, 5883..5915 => 8.2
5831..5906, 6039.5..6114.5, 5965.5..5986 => 0.9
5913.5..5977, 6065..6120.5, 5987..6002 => -0.2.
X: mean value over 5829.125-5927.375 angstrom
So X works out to 11.5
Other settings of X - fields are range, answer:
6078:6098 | 13.1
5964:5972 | 11.7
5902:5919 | 11.3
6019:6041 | 12.9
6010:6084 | 13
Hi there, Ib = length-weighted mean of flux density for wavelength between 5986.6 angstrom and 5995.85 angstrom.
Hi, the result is 12.2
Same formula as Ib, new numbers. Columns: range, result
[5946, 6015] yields 11.9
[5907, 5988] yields 11.6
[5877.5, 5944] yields 10.6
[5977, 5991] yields 11.9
